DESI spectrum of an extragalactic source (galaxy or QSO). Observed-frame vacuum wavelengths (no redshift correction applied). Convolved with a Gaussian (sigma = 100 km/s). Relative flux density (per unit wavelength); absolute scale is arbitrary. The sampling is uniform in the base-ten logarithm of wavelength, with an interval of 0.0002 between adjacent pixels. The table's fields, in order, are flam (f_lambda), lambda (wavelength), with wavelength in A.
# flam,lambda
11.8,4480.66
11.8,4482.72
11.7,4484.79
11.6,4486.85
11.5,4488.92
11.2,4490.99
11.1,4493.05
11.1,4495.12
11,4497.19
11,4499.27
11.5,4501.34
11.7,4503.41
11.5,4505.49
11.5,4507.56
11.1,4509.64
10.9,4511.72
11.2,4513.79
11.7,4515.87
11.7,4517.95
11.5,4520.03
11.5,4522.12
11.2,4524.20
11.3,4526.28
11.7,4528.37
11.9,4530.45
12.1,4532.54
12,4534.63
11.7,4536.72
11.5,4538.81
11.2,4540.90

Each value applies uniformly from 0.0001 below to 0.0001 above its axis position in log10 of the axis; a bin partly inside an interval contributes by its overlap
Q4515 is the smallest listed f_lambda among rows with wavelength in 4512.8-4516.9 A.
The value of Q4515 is 11.2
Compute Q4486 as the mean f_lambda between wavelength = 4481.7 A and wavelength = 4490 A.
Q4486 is 11.6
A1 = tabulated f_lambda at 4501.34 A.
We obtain 11.5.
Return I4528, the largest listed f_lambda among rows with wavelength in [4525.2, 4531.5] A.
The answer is 11.9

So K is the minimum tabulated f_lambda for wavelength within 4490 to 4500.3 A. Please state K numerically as 11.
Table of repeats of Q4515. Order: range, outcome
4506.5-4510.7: 11.1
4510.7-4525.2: 10.9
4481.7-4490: 11.5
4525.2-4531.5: 11.3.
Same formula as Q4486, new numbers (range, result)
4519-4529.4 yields 11.4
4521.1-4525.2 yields 11.4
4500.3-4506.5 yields 11.6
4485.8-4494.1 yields 11.4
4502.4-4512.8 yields 11.3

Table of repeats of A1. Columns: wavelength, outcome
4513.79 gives 11.2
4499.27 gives 11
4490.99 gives 11.2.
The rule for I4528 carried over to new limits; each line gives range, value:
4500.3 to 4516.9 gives 11.7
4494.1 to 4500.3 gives 11.1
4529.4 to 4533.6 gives 12.1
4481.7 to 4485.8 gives 11.8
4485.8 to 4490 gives 11.6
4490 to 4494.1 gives 11.2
